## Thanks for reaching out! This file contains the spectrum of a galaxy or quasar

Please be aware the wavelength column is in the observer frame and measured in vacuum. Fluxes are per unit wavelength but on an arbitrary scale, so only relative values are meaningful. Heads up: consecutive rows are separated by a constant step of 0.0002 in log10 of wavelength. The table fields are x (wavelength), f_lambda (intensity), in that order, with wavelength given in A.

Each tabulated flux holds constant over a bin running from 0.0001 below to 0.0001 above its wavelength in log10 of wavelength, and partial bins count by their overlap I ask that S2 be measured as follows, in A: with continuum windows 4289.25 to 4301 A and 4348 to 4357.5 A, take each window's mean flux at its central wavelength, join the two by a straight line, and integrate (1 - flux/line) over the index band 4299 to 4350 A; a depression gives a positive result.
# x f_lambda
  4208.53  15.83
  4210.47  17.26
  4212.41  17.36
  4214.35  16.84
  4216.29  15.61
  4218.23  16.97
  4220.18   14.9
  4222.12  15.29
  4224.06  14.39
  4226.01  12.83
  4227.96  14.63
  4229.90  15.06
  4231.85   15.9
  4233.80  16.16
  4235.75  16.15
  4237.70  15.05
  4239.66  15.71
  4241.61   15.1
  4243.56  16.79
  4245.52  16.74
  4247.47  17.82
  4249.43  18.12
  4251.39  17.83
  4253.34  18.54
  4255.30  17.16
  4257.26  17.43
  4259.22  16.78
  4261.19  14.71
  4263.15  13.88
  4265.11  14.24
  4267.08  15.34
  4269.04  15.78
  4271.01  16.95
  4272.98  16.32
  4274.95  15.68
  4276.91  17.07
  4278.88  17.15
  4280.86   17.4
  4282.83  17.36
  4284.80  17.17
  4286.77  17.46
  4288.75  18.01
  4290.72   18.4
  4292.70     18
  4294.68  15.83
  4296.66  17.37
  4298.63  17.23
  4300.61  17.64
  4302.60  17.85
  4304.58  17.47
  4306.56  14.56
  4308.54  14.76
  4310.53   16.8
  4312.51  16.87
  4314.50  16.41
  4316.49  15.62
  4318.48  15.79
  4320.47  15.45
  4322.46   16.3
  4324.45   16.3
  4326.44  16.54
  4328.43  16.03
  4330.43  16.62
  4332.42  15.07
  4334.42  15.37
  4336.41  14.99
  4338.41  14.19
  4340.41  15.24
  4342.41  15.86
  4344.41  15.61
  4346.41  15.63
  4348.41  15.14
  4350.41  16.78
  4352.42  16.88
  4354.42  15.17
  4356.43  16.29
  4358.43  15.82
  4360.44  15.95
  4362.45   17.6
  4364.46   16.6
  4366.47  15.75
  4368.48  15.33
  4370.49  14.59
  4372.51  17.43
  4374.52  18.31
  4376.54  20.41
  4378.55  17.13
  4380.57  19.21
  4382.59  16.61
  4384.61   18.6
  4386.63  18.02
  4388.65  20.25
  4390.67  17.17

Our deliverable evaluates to 2.48 A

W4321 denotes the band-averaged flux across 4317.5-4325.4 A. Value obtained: 16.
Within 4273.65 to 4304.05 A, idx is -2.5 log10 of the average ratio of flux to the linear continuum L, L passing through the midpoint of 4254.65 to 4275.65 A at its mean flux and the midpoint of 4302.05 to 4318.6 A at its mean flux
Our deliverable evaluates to -0.08 mag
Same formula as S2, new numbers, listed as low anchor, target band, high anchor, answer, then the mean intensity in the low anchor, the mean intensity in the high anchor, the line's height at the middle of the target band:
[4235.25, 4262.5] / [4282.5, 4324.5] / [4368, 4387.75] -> 0.8 A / 16.7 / 17.6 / 17.1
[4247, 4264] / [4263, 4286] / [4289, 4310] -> 0.9 A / 16.9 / 16.9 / 16.9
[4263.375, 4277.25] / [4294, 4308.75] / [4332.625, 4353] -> -1.0 A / 15.8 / 15.5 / 15.7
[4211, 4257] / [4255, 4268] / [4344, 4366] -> 0.5 A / 16.2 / 16.1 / 16.2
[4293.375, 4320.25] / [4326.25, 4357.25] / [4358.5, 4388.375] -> 2.2 A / 16.5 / 17.3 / 16.9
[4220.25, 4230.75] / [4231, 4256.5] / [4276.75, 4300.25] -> -2.3 A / 14.5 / 17.4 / 15.3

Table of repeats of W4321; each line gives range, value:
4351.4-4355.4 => 16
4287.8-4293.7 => 18.1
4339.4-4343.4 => 15.5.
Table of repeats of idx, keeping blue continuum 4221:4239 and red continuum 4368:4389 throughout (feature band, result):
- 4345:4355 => 0.09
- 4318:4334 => 0.05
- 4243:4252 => -0.14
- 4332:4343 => 0.13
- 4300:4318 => 0.01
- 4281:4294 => -0.10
